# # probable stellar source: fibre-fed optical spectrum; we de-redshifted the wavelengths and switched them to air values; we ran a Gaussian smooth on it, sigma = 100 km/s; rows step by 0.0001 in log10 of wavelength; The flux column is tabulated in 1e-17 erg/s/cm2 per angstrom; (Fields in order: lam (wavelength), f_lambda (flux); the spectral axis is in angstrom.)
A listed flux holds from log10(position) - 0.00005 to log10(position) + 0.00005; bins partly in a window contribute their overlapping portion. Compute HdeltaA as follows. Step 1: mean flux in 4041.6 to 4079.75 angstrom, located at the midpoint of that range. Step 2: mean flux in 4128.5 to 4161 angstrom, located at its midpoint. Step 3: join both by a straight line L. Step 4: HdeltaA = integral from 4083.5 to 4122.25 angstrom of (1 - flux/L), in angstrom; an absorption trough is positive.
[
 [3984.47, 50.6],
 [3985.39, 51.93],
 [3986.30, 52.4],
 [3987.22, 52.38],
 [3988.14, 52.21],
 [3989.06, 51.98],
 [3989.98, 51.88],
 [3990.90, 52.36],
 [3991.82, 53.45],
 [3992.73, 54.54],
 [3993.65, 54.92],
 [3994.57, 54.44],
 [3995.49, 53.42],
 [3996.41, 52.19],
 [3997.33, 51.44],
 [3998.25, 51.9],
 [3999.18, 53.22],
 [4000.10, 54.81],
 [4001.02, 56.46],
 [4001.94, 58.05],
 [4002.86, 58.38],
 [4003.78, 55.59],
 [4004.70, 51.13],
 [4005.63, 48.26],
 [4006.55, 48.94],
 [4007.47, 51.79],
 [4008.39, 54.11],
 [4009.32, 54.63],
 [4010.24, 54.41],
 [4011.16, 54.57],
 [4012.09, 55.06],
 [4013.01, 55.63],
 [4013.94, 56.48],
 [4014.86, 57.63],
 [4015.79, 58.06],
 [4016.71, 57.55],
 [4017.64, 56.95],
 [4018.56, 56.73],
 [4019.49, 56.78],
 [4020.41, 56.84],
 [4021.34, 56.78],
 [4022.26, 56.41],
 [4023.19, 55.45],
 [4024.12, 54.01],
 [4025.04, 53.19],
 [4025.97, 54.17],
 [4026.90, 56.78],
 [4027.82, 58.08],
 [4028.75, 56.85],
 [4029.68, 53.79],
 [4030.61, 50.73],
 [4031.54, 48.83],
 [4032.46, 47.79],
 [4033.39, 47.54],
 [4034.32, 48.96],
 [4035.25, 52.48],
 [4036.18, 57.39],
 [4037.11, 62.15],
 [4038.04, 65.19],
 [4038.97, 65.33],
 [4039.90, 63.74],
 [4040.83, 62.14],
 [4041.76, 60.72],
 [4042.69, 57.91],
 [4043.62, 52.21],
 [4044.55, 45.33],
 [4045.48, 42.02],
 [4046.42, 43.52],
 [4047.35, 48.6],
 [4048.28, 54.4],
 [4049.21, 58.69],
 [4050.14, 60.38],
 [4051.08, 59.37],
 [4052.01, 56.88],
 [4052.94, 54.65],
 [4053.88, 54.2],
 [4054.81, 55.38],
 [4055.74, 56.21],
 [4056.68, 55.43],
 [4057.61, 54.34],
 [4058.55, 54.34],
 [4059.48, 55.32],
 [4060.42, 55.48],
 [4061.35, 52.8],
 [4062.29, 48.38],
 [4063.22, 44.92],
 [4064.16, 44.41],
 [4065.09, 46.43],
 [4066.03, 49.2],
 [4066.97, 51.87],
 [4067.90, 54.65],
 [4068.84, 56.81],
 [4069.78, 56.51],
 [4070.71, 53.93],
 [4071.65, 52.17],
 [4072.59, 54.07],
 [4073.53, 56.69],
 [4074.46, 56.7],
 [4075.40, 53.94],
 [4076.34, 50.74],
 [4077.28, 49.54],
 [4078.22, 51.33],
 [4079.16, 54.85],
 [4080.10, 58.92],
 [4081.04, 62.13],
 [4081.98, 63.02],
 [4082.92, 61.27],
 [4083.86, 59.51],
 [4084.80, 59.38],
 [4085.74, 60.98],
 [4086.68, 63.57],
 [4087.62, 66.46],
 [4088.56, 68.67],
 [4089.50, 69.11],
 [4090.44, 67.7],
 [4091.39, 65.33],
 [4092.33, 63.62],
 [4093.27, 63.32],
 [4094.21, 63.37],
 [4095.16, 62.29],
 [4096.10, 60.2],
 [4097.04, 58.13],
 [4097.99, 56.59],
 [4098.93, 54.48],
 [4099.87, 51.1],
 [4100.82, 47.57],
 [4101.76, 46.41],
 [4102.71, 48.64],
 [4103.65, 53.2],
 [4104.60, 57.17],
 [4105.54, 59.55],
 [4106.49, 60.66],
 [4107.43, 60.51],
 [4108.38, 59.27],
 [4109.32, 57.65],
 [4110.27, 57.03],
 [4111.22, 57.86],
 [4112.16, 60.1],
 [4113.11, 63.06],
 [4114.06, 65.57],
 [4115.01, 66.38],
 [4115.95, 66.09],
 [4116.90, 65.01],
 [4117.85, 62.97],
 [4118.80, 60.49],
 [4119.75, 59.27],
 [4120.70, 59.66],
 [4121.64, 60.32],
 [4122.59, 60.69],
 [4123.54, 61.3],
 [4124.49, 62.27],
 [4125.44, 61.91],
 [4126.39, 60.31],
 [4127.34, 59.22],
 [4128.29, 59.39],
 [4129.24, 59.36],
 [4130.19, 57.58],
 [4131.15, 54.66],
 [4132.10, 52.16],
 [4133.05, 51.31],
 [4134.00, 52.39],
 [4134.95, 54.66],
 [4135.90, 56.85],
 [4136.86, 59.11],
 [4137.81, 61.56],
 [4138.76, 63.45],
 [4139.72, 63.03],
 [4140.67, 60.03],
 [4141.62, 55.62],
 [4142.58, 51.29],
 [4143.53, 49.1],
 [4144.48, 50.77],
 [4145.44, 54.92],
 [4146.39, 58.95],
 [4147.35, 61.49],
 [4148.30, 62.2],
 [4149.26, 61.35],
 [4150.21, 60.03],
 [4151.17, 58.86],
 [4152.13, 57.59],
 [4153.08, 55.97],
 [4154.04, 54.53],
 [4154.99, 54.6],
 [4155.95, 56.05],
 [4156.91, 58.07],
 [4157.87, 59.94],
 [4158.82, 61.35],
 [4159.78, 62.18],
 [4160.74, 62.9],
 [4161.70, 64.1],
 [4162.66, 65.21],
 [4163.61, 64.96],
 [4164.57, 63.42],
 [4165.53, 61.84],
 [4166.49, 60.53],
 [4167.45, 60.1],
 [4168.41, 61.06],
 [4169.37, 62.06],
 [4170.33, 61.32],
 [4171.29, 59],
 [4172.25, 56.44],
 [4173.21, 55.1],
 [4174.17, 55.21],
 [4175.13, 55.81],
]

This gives -3.50 angstrom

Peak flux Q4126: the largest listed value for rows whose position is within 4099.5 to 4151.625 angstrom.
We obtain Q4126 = 66.38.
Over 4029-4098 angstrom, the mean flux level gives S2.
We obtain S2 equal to 56.2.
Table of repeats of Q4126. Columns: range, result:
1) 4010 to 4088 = 66.46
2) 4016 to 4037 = 58.08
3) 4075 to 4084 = 63.02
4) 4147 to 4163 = 65.21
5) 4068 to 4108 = 69.11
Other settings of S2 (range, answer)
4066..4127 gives 58.9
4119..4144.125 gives 57.9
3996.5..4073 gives 54.3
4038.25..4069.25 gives 53.9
